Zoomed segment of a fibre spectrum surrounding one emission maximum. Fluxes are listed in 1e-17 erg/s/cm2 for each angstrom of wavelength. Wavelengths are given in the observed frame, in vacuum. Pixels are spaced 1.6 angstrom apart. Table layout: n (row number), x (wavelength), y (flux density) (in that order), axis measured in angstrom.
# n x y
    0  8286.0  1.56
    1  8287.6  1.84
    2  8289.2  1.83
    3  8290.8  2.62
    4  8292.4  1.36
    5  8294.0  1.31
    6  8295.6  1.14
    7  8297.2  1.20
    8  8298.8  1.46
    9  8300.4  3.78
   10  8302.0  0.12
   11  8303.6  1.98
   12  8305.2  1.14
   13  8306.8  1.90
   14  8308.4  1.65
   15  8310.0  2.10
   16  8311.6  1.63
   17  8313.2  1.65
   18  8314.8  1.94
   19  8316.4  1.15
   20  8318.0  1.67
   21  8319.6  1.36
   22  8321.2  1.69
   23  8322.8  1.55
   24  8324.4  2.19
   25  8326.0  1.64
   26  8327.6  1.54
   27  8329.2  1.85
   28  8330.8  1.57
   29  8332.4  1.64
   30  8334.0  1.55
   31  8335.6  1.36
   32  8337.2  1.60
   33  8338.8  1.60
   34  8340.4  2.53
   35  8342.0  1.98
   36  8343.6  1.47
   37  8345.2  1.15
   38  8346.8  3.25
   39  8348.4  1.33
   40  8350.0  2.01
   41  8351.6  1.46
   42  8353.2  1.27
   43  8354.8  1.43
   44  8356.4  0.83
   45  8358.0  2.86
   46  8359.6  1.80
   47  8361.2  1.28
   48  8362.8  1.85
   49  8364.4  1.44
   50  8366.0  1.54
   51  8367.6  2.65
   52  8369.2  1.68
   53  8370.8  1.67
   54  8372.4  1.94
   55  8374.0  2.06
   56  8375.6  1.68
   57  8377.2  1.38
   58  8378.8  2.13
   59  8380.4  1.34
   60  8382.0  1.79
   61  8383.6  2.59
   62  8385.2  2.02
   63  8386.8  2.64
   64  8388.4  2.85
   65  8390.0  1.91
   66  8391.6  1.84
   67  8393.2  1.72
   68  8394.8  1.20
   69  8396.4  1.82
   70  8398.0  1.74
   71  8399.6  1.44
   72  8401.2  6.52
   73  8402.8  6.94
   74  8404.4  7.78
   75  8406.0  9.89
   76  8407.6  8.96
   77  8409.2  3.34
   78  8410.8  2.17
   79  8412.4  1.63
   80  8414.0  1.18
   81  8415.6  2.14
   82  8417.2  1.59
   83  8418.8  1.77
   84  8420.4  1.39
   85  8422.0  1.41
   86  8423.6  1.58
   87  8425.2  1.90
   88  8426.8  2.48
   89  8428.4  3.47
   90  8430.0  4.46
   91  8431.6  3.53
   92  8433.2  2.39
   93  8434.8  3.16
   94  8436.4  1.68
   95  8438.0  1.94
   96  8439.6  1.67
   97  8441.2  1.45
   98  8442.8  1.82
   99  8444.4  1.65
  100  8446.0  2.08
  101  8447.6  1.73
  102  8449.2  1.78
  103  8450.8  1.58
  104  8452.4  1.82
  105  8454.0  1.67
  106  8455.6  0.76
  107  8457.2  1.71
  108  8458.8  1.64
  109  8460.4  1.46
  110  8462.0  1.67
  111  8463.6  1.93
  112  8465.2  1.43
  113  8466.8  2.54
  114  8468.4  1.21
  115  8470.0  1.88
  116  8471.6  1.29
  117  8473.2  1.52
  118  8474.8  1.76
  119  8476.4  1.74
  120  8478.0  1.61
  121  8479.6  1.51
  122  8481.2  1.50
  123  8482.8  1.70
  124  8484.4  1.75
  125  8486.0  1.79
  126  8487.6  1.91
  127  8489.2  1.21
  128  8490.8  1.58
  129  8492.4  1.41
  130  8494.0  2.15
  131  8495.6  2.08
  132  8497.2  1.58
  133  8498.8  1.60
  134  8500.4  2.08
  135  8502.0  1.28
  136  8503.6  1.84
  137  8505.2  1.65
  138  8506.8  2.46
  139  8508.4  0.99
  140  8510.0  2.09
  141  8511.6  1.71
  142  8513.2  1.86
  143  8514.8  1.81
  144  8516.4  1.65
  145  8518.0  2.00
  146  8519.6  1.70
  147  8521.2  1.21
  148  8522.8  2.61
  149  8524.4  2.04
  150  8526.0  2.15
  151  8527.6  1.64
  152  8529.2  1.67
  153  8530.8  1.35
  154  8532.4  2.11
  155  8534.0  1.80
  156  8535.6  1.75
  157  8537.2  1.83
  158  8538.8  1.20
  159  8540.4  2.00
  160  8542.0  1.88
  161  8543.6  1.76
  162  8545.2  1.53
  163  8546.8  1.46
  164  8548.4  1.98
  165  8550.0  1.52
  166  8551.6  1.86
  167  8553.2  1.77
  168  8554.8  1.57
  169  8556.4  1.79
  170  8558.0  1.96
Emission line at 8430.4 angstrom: [N II] 6583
